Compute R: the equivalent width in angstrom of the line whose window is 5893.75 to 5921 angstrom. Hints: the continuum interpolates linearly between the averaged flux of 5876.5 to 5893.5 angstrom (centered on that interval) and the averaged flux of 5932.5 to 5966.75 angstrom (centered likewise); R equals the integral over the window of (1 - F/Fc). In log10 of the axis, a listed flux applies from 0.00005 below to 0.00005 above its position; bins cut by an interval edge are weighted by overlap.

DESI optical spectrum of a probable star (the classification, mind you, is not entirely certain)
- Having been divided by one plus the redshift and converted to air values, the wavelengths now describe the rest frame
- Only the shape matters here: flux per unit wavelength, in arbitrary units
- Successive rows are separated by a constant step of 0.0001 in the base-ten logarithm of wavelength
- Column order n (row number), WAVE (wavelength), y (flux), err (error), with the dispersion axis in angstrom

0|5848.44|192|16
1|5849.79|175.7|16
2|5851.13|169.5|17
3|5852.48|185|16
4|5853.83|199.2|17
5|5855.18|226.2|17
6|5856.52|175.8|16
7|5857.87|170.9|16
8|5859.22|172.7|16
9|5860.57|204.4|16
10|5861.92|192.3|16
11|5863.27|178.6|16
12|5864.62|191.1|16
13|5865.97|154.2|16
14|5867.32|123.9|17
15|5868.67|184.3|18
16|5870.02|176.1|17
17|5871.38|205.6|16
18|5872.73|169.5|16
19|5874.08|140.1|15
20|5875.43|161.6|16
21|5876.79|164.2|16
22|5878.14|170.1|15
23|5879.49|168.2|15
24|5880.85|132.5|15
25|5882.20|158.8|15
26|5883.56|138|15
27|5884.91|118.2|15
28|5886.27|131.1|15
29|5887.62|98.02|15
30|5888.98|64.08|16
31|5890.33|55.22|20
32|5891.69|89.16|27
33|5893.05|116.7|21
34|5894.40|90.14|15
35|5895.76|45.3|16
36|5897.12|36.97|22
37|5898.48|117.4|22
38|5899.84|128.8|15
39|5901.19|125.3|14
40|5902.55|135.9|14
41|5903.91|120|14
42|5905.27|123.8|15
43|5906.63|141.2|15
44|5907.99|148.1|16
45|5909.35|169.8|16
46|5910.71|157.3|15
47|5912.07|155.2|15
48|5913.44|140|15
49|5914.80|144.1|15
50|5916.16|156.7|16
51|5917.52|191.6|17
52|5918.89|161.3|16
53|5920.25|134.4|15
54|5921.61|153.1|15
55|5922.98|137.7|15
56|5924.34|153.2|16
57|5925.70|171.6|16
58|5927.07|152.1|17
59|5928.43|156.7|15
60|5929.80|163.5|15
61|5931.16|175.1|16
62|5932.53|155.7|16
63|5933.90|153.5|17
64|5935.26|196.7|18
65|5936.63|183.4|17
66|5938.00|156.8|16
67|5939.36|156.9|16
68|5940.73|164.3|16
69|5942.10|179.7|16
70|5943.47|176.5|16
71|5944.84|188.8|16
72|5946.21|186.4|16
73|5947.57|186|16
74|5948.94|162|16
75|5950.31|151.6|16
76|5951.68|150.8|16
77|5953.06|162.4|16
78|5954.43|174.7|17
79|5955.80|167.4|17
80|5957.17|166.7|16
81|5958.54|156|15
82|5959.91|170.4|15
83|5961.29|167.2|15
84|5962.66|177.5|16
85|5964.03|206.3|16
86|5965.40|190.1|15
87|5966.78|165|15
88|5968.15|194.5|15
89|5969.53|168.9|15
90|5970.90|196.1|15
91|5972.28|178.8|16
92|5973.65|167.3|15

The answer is 1.8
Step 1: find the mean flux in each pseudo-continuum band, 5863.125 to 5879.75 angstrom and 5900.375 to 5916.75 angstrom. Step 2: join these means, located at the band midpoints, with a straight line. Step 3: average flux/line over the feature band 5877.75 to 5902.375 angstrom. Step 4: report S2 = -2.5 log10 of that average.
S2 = 0.38 mag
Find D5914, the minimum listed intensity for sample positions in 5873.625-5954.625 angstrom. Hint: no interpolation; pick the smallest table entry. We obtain 36.97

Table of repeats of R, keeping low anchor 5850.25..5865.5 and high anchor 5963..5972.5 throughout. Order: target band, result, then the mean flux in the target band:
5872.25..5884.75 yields 2.2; 154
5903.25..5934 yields 5.5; 153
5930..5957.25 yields 2.4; 170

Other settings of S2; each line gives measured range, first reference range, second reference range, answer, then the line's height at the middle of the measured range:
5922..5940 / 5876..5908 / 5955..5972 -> -0.09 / 150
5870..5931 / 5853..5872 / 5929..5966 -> 0.28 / 177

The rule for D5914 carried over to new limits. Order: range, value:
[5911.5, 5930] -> 134.4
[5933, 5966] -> 150.8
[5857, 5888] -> 98.02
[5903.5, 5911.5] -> 120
